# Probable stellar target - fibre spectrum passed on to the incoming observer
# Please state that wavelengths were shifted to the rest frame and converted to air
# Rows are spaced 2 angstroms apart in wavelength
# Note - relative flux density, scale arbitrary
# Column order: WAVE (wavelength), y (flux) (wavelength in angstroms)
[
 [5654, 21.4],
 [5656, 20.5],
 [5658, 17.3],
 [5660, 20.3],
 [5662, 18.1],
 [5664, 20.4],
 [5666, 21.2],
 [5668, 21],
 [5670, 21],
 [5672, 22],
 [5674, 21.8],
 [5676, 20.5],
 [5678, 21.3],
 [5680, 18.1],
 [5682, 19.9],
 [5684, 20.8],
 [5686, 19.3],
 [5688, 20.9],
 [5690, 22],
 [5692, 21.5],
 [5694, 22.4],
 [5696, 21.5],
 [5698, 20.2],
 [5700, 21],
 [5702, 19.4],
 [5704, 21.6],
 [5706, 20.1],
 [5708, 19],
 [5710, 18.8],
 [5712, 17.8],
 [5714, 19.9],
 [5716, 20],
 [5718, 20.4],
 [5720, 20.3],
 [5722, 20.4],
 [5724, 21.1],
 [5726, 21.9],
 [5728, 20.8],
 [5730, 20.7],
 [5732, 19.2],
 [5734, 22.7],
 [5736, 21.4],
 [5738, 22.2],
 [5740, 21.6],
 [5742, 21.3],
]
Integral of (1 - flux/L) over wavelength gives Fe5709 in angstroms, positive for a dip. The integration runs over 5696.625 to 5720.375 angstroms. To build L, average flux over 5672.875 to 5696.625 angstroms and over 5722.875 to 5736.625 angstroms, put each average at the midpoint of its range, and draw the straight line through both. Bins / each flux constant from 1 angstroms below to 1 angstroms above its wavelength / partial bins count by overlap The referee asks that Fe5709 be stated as 1.2 angstroms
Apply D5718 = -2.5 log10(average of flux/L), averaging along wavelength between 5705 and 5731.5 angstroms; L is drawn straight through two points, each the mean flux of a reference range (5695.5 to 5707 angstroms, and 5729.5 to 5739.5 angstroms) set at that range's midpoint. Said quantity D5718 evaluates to 0.05 mag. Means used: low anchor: 20.6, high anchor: 21.3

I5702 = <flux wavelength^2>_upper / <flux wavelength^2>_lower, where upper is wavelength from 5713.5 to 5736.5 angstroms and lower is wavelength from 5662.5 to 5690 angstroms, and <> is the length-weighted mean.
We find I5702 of 1.0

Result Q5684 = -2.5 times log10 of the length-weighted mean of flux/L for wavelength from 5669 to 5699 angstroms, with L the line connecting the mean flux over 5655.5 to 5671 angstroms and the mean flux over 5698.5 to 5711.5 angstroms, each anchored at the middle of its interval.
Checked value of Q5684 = -0.05 mag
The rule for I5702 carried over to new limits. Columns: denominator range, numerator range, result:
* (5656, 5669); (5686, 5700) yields 1.09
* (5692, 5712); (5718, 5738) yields 1.04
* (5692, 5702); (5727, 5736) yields 1.00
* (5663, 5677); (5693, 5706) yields 1.00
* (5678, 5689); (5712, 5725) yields 1.02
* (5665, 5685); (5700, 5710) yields 0.97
